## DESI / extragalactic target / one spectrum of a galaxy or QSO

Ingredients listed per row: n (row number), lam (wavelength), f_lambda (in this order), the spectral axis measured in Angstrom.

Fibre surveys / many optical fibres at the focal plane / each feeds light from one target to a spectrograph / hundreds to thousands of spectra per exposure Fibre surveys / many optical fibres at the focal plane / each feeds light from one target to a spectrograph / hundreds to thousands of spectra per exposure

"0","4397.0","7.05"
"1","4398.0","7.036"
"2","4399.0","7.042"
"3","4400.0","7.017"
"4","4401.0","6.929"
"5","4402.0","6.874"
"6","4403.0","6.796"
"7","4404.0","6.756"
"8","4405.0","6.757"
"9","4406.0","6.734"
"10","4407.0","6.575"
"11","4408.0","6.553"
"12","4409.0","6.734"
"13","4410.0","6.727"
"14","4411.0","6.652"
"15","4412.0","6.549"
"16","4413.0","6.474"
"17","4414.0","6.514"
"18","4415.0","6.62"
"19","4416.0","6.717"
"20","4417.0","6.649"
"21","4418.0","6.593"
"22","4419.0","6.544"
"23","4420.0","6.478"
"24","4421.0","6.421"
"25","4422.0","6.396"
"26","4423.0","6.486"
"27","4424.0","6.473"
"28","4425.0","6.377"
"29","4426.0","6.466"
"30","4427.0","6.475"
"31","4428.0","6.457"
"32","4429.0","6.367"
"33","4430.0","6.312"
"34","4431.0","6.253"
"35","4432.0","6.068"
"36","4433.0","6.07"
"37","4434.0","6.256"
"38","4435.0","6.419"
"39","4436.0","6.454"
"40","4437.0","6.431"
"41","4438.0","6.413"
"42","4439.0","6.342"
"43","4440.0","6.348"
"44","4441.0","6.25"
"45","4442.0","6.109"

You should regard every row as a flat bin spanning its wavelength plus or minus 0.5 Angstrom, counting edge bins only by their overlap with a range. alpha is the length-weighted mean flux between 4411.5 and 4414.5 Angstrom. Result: 6.51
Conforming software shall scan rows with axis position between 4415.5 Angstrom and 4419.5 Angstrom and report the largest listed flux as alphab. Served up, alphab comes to 6.717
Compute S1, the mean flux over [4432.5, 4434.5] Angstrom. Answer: 6.16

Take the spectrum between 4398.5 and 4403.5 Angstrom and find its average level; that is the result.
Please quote 6.93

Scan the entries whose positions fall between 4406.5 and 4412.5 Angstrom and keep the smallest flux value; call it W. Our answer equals 6.549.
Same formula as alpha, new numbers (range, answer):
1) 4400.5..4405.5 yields 6.82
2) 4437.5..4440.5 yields 6.37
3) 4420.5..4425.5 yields 6.43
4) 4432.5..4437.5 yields 6.33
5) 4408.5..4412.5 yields 6.67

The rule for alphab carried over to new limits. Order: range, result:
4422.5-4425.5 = 6.486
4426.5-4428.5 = 6.475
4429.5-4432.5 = 6.312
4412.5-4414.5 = 6.514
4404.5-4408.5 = 6.757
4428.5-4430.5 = 6.367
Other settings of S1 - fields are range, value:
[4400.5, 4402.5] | 6.9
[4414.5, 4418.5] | 6.64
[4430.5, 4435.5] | 6.21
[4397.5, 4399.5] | 7.04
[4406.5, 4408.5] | 6.56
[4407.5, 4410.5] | 6.67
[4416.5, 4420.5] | 6.57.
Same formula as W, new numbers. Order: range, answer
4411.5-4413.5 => 6.474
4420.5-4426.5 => 6.377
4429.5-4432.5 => 6.068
